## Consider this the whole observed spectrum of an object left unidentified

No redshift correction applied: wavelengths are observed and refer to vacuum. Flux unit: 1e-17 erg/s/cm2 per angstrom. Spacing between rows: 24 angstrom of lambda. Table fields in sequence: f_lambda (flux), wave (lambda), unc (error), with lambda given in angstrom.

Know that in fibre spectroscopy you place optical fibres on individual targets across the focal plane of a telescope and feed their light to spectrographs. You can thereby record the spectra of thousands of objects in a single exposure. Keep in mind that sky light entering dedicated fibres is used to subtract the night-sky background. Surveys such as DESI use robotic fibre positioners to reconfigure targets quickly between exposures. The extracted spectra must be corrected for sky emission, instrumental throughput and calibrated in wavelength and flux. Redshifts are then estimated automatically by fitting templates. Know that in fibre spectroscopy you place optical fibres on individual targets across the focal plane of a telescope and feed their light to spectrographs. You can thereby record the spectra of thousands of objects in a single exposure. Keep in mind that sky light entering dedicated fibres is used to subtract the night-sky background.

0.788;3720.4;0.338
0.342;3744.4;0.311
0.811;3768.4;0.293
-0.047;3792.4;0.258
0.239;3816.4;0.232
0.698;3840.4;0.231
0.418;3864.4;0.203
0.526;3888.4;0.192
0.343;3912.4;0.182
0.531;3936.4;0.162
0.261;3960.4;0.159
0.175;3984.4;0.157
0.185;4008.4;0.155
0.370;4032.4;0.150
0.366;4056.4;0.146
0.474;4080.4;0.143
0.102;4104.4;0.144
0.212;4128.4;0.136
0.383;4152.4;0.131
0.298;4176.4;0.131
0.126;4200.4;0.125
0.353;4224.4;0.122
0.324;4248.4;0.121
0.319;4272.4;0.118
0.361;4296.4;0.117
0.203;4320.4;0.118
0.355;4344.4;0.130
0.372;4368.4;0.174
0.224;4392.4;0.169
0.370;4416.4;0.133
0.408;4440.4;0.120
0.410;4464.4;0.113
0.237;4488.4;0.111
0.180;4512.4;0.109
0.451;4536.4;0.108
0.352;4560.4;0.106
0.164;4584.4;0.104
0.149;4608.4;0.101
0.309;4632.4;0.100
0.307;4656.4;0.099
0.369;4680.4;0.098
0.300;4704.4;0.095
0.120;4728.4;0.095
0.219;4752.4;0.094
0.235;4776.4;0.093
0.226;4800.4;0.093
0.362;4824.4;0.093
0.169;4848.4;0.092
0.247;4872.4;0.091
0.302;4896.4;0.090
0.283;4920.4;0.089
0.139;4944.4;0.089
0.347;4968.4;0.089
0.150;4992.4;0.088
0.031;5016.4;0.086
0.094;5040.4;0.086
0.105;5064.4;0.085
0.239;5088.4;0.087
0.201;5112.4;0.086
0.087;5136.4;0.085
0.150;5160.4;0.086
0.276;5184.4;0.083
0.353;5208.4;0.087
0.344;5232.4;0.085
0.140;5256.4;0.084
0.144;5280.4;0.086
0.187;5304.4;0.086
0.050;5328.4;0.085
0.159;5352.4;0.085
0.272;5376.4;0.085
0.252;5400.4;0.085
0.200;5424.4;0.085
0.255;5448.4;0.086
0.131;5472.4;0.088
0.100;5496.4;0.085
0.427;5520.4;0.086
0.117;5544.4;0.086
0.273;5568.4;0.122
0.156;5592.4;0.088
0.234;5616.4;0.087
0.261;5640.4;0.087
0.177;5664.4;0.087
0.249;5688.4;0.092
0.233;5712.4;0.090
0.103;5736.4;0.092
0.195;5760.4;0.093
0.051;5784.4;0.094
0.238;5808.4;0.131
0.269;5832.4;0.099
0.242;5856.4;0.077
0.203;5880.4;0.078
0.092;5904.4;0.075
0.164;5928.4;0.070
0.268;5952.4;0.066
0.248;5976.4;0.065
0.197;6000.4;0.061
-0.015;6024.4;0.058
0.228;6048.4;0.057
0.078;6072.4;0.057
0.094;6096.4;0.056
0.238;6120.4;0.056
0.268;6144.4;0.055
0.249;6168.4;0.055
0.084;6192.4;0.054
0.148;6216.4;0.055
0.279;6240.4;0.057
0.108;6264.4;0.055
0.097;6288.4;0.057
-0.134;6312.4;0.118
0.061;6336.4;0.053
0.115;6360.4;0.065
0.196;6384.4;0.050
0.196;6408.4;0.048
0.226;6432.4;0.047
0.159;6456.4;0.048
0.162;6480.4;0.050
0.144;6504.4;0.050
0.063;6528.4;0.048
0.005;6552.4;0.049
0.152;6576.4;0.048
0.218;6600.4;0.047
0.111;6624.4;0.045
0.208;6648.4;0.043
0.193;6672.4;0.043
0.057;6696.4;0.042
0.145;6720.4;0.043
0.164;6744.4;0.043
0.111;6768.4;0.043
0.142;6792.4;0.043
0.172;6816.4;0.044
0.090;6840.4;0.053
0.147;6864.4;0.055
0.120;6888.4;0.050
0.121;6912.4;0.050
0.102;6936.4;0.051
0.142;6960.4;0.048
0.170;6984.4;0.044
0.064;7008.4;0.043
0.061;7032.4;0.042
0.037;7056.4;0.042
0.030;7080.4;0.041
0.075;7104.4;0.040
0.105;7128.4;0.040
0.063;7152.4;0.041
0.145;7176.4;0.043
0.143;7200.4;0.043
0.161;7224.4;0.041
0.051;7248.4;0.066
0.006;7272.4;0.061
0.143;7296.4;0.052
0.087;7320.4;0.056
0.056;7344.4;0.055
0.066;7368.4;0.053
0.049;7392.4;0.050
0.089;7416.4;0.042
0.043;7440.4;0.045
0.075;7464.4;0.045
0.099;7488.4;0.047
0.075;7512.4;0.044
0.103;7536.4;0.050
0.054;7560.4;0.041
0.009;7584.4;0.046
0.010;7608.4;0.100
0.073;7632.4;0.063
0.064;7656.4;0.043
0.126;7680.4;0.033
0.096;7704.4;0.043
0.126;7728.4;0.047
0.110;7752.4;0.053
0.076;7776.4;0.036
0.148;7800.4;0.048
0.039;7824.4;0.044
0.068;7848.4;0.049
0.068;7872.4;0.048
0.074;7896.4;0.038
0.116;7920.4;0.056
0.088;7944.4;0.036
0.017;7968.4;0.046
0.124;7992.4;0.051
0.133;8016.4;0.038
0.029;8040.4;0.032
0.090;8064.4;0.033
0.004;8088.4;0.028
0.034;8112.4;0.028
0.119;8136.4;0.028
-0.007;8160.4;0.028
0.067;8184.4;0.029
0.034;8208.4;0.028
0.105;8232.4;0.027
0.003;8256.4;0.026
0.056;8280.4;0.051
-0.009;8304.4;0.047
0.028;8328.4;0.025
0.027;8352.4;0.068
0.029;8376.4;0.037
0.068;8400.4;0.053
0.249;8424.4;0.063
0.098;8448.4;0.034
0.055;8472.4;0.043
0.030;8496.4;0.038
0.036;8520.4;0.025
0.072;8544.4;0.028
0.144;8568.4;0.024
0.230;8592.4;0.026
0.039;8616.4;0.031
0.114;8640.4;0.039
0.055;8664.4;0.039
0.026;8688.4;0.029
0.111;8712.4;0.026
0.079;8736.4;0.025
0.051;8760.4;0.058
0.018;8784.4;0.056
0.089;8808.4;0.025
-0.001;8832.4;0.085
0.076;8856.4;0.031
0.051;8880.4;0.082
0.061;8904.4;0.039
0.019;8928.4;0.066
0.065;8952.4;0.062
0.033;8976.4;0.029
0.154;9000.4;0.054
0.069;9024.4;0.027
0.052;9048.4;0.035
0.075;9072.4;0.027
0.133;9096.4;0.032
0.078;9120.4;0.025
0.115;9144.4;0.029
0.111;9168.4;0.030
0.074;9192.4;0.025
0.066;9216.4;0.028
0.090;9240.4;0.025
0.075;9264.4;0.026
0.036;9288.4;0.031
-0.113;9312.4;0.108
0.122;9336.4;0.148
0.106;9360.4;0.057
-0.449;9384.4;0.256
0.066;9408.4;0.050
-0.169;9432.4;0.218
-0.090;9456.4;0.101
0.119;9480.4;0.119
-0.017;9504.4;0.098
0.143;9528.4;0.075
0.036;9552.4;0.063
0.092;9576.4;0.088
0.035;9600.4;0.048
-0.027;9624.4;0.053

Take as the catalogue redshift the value 1.301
